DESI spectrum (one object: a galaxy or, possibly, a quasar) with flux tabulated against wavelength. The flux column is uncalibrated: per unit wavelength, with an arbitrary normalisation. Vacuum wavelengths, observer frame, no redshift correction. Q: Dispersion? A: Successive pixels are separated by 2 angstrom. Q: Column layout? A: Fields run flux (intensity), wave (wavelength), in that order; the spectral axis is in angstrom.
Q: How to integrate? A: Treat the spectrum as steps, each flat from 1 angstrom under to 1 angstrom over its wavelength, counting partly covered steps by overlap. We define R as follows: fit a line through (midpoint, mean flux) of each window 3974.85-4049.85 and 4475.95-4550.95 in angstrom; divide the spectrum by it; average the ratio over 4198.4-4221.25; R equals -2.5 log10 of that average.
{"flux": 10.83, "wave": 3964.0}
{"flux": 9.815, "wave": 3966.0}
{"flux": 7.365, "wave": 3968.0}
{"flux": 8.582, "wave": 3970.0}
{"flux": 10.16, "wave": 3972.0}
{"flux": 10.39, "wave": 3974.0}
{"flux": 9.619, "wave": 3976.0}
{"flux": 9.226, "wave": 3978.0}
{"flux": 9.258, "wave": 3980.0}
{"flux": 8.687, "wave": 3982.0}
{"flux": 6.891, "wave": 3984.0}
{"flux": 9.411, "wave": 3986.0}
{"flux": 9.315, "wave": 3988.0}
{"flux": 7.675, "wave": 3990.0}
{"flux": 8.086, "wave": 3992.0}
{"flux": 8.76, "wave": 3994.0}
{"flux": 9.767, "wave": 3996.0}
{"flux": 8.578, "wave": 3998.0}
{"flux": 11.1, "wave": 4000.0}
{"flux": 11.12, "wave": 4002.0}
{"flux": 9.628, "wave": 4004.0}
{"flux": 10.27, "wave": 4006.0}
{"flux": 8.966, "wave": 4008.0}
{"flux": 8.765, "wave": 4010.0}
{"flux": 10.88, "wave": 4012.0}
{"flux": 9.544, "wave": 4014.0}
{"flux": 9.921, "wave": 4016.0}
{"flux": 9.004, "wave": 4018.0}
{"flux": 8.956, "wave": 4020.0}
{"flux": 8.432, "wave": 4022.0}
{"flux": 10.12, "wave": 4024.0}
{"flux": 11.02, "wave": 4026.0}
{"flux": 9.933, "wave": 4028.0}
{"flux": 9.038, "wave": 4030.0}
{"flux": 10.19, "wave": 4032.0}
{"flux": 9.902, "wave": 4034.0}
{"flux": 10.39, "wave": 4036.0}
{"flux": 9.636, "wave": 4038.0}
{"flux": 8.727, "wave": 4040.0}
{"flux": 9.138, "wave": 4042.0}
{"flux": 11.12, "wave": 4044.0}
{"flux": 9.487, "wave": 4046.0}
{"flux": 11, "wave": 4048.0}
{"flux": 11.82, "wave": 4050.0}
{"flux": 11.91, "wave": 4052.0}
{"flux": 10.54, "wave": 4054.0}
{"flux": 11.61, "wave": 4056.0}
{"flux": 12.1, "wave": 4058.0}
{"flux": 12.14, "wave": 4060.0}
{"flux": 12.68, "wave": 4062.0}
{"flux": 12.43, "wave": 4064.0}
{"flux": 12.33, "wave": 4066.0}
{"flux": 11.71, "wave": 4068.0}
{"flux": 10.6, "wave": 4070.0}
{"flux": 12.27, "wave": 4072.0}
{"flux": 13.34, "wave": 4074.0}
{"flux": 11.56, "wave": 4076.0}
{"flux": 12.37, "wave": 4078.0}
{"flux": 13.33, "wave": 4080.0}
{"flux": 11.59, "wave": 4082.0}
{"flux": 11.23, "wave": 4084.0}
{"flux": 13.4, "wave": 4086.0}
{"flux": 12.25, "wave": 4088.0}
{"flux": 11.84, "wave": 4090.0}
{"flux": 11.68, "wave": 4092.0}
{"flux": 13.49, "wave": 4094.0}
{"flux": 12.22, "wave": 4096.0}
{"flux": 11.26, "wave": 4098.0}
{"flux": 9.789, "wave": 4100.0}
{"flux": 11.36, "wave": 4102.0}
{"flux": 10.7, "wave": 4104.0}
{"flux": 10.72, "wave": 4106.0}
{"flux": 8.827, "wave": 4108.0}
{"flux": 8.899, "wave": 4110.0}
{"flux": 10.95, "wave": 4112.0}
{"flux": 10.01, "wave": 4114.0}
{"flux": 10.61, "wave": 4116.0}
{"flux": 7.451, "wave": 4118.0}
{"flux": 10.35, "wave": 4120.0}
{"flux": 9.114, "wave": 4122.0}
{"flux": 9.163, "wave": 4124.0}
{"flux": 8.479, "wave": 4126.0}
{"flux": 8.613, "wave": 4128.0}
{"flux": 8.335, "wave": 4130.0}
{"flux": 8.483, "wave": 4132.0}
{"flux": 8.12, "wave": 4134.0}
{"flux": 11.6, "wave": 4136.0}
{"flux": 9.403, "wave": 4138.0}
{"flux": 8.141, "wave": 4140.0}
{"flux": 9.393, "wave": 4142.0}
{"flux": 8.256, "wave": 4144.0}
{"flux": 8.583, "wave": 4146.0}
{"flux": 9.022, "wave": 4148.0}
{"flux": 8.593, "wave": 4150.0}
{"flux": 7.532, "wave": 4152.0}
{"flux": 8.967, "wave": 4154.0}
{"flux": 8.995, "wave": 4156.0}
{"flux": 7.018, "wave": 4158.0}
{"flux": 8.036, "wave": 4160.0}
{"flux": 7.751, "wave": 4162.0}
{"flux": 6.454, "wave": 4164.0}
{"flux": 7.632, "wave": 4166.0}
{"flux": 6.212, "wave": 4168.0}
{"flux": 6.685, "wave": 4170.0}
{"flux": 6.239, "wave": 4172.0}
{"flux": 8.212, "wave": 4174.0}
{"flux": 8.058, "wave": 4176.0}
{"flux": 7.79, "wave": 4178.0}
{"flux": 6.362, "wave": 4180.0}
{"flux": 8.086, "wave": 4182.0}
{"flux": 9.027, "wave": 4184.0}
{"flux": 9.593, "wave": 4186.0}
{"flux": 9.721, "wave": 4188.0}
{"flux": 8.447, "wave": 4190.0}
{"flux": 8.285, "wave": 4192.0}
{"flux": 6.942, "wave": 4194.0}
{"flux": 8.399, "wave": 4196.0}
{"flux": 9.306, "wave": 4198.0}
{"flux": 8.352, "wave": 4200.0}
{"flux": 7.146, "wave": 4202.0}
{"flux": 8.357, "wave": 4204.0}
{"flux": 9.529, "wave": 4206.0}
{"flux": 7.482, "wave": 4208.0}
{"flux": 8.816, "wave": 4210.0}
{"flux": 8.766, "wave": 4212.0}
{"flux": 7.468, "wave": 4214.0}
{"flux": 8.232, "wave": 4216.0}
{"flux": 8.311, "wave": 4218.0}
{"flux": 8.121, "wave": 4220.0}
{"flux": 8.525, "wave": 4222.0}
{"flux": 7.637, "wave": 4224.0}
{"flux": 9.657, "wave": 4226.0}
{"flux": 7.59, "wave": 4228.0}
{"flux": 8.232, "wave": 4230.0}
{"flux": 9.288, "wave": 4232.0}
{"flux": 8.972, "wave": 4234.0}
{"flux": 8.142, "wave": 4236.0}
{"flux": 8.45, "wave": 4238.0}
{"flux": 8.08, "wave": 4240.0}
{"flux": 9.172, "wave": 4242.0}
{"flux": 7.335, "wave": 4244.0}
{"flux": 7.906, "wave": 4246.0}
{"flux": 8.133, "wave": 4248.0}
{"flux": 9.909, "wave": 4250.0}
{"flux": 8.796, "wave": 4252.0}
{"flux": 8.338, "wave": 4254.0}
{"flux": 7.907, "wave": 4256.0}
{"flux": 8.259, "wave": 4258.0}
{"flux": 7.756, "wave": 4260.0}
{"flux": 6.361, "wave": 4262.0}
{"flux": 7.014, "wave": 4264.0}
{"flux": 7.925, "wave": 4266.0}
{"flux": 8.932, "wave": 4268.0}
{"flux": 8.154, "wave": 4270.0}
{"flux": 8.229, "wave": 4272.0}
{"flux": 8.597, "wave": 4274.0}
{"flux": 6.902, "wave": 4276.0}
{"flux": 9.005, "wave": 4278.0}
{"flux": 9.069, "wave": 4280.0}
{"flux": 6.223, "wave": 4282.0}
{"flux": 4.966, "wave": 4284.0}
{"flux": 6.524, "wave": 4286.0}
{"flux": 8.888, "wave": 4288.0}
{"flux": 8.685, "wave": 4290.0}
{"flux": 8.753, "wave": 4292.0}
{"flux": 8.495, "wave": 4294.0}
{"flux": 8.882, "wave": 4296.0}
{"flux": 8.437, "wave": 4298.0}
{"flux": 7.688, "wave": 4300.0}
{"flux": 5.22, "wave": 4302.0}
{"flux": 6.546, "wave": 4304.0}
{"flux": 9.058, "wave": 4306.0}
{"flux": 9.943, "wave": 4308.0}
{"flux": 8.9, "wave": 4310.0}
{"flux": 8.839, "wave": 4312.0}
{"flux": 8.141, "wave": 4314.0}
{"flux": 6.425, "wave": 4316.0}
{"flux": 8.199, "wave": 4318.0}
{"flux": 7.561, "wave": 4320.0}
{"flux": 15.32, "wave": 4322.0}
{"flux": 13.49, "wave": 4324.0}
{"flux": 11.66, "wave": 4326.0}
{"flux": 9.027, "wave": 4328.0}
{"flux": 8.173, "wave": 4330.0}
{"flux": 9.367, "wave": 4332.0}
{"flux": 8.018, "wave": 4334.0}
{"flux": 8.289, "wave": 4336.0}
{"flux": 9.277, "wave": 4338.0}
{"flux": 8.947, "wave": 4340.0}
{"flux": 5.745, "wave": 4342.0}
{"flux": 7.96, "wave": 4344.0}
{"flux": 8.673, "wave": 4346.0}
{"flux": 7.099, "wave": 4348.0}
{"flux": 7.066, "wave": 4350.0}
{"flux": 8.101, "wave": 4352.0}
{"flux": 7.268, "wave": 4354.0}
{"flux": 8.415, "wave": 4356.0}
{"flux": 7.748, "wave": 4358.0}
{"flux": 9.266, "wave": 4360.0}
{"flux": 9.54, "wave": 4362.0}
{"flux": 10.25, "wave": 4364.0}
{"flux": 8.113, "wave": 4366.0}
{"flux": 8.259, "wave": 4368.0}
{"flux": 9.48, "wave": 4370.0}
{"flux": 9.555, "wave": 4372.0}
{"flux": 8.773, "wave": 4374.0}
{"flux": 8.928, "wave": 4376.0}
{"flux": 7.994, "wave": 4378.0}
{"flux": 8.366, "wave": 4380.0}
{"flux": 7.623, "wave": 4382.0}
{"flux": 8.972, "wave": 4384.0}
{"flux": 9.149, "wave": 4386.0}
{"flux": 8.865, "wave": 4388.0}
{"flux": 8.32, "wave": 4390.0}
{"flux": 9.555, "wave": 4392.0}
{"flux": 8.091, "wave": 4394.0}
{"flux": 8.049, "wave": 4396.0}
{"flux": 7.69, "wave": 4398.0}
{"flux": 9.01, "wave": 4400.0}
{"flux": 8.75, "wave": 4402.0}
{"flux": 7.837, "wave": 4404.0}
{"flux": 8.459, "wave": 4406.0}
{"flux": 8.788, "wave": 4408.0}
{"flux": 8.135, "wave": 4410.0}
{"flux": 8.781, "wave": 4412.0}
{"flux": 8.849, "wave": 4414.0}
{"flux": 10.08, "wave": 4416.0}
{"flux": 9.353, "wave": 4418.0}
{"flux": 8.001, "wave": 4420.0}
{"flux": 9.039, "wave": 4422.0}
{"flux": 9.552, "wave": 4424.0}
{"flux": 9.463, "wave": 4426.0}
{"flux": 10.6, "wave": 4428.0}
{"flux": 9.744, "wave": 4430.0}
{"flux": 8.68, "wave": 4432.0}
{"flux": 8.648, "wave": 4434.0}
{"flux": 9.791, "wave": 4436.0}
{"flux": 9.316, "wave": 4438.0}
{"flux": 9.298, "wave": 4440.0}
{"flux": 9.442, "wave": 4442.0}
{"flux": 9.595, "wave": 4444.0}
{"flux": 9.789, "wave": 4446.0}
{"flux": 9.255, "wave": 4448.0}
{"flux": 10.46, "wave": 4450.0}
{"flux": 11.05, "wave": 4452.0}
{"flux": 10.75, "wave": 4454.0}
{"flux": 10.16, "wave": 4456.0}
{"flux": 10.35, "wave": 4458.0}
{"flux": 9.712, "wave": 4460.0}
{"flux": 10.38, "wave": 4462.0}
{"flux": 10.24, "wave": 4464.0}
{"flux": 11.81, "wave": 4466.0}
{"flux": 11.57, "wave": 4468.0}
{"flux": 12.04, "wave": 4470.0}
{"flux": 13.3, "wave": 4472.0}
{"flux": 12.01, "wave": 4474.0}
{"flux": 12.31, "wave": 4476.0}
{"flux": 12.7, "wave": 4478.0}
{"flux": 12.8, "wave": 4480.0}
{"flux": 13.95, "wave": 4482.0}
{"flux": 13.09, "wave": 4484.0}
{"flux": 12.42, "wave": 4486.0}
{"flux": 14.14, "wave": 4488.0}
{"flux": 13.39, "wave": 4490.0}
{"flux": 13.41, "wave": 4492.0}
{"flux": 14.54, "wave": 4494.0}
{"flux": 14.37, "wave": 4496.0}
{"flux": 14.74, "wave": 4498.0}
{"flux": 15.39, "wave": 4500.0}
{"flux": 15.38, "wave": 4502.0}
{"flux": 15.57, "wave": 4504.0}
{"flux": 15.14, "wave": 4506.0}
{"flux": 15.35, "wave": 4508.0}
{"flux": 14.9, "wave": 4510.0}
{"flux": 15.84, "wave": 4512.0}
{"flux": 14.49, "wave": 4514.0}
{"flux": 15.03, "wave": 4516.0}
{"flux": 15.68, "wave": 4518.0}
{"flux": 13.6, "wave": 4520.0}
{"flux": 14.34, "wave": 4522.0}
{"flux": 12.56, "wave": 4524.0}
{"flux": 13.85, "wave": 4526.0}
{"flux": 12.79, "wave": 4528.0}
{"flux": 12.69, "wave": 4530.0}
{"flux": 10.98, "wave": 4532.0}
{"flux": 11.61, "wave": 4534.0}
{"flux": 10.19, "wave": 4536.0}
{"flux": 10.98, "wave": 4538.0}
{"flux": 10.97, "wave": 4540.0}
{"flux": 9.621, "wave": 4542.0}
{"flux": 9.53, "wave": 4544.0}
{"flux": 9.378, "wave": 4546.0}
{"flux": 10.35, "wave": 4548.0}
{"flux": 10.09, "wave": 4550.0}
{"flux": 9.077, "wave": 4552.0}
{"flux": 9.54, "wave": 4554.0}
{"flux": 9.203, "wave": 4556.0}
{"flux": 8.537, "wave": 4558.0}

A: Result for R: 0.30 mag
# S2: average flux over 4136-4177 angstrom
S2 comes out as 8.05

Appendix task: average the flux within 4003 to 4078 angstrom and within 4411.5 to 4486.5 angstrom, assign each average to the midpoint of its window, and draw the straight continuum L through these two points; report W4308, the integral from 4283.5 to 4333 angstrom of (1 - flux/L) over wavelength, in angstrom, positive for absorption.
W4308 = 8.4 angstrom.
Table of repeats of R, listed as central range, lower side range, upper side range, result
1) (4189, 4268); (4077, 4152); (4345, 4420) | 0.15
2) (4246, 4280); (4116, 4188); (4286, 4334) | 0.07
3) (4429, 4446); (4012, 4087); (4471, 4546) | 0.35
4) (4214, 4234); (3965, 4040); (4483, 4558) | 0.28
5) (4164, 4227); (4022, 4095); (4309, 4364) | 0.24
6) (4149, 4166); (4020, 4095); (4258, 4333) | 0.26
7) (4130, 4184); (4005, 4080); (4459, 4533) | 0.37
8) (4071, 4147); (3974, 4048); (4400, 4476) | -0.10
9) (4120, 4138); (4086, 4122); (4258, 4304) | 0.14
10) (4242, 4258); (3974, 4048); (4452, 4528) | 0.33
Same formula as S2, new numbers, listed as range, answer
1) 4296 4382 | 8.64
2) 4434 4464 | 9.92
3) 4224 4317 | 8.1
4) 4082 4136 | 10.3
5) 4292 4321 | 8.05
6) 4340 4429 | 8.59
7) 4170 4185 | 7.62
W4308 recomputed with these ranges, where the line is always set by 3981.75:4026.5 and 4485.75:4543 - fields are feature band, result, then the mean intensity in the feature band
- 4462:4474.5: 1.4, 11.7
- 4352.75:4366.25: 4.0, 8.68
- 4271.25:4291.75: 6.9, 7.74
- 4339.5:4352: 4.7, 7.57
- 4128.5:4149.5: 3.1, 8.92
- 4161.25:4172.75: 4.2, 6.82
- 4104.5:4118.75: 0.7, 9.71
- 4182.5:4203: 4.5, 8.51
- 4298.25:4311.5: 4.4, 7.96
